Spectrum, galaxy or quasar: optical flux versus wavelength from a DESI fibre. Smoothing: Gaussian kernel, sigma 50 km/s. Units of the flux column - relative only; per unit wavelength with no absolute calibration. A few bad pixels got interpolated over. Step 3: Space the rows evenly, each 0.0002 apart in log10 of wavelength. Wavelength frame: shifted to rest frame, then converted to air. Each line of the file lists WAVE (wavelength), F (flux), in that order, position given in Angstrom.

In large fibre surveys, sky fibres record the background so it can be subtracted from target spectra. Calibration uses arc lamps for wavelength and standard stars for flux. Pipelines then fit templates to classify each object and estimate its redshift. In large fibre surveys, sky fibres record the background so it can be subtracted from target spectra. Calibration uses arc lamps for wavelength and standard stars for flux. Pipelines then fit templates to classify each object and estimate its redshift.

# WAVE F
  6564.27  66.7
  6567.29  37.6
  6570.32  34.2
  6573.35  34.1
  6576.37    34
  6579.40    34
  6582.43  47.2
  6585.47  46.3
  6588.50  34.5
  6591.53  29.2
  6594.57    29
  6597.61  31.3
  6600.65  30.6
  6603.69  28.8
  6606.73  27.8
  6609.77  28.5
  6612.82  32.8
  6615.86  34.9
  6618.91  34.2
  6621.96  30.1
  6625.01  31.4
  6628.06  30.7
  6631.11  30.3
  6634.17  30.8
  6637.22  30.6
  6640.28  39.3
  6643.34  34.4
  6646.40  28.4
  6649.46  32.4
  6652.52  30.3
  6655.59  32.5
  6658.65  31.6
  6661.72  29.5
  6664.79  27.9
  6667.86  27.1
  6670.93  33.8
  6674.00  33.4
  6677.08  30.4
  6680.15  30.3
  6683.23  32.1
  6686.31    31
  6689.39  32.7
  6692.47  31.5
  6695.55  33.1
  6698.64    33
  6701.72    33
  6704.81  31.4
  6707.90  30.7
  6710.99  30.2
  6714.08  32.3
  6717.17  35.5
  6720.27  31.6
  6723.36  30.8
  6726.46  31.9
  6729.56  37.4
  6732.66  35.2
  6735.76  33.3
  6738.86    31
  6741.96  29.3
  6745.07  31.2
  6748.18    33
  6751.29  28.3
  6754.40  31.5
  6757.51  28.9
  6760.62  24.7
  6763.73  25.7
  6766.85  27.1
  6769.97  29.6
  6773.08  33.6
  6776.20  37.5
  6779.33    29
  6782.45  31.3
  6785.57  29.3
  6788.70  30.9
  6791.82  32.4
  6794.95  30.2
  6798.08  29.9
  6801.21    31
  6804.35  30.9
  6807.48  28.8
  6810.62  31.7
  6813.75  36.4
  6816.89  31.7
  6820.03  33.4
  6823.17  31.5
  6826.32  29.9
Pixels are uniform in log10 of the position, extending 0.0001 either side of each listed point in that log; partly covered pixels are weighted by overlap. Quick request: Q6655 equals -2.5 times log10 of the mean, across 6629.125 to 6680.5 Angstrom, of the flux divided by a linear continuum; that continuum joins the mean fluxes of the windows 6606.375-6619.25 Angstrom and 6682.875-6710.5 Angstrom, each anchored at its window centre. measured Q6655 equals 0.02 mag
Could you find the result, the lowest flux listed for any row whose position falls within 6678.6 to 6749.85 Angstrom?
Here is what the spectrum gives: 29.3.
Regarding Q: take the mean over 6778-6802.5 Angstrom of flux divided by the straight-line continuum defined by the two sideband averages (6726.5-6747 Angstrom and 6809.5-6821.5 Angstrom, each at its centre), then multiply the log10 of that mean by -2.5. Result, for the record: 0.09 mag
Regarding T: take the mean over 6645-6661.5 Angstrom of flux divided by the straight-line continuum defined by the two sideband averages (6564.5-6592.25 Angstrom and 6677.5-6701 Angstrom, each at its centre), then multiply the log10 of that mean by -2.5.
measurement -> 0.10 mag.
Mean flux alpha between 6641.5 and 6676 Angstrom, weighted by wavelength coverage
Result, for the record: 31.1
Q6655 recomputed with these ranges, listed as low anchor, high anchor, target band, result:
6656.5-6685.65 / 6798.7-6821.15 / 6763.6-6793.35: 0.03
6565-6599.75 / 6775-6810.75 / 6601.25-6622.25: 0.14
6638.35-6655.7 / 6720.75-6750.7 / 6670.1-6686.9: 0.03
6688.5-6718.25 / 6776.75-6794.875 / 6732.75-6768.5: 0.07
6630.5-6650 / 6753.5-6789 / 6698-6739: -0.06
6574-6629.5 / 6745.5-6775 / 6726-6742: -0.12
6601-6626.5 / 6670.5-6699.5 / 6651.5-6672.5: 0.05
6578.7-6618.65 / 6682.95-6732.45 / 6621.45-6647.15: 0.04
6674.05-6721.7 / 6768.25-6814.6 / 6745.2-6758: 0.04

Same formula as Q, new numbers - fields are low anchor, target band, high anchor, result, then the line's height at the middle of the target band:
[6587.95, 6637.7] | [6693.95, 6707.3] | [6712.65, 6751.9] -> -0.01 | 32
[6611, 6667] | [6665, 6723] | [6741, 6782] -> -0.03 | 30.9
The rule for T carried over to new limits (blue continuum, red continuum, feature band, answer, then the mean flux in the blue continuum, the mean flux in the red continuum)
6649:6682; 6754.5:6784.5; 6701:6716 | -0.040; 30.8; 29.8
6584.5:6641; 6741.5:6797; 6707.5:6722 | -0.047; 31.9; 30.2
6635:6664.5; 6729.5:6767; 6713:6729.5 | -0.071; 31.9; 30.4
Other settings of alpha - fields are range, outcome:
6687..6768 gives 31.3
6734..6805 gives 30.4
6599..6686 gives 31.2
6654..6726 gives 31.5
